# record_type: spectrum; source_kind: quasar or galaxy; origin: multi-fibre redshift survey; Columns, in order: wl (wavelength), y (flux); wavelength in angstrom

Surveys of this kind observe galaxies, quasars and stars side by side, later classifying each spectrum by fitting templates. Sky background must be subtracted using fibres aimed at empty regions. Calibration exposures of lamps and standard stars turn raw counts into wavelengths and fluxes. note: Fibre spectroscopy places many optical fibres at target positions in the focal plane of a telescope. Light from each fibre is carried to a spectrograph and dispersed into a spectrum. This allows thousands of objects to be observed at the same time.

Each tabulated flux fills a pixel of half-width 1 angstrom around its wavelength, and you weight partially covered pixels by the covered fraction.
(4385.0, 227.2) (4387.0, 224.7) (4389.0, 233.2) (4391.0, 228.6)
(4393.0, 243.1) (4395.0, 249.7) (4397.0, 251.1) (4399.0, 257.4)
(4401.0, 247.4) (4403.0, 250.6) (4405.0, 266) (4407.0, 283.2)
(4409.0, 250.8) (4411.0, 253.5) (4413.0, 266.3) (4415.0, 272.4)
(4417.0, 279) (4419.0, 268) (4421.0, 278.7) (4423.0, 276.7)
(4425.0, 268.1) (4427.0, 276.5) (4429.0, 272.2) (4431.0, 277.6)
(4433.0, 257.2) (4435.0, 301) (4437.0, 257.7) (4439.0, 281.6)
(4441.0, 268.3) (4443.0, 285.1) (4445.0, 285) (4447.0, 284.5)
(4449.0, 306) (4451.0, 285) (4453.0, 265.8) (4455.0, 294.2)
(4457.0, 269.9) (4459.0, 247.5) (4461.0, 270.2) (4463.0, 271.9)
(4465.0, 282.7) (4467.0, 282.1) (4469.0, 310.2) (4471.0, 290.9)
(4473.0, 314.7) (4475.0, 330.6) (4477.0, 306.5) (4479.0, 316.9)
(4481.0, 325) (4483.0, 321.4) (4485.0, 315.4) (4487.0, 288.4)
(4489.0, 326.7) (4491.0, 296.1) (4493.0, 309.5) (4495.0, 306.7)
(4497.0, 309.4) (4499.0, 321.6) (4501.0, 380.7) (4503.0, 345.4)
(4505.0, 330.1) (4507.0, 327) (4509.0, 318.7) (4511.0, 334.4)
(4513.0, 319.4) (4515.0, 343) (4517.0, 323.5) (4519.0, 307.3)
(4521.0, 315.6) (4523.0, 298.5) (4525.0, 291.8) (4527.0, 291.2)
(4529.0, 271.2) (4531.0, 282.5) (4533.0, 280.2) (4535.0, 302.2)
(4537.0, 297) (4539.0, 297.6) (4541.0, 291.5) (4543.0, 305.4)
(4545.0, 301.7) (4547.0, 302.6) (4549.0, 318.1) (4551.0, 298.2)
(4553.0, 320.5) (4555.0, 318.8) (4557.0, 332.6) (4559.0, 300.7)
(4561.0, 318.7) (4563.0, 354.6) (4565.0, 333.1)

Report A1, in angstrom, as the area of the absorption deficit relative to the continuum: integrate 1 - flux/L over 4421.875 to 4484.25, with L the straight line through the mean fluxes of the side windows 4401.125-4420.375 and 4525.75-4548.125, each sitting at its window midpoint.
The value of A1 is -2.8 angstrom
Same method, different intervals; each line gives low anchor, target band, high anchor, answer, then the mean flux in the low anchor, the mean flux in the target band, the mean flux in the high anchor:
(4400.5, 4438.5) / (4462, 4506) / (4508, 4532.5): -2.9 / 269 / 313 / 308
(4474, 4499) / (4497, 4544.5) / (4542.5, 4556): -0.1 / 313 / 312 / 309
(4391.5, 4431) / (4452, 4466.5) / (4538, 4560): 0.4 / 264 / 272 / 308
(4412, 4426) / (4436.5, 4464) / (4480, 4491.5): 1.4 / 273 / 277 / 313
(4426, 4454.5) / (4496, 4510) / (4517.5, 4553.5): -2.0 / 279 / 333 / 299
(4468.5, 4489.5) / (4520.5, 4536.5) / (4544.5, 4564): 1.2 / 313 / 291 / 317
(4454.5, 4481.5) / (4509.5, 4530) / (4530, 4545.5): -1.1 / 293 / 310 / 295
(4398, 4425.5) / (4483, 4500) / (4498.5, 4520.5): 0.5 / 266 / 310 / 332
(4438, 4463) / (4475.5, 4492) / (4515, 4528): -1.2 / 278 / 313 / 308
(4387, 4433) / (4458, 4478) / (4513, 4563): -0.7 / 260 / 291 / 306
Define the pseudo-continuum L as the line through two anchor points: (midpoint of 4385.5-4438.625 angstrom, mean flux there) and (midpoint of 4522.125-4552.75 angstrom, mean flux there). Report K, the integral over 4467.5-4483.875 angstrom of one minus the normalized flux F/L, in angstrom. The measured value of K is -2.0 angstrom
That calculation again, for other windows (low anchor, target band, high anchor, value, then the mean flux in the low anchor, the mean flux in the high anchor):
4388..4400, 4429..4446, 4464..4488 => 0.1 angstrom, 244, 307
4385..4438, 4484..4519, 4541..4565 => -3.2 angstrom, 261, 315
